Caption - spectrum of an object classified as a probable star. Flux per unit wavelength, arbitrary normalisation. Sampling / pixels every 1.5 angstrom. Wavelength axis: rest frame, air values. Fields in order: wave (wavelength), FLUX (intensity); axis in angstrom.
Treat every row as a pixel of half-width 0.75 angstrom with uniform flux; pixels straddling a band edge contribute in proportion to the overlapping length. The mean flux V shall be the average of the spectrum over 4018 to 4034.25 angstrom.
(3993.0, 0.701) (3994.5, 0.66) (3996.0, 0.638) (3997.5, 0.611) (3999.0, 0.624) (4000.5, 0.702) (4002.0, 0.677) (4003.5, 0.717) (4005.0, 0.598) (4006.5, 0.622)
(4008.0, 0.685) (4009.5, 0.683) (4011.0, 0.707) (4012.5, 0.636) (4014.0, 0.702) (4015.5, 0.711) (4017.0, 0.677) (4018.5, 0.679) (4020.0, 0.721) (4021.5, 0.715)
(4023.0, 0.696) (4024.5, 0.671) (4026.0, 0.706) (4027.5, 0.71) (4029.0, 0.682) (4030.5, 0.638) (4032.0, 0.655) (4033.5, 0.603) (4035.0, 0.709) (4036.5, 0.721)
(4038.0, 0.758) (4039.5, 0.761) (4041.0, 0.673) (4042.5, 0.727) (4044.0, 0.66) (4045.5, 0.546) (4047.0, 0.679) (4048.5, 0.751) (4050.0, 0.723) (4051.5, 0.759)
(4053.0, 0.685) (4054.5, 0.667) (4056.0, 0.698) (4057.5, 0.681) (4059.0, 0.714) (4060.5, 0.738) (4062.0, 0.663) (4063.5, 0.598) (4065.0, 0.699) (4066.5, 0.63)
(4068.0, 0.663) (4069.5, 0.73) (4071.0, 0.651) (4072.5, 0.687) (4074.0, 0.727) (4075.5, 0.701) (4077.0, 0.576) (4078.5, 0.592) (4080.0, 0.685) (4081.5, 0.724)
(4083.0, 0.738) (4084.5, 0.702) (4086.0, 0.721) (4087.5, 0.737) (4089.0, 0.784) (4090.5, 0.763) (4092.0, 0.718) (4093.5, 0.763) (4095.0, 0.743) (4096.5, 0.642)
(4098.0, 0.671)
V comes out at 0.68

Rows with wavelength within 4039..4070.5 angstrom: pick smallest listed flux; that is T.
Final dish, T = 0.546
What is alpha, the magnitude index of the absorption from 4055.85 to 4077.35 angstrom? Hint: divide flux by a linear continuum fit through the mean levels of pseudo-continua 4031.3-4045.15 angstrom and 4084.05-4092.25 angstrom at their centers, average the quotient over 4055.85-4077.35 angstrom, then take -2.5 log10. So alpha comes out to 0.06 mag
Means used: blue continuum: 0.692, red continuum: 0.74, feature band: 0.678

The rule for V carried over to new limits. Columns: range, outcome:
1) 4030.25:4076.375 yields 0.687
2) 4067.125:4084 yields 0.679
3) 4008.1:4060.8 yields 0.692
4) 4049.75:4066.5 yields 0.689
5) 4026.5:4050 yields 0.686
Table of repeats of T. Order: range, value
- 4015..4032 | 0.638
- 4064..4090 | 0.576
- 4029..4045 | 0.603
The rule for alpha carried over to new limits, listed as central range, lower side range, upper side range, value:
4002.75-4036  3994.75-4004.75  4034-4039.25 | 0.02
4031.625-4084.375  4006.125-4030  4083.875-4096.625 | 0.04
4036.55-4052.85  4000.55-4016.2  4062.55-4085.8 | -0.05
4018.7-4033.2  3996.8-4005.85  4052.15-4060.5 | -0.02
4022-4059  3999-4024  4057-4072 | -0.02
